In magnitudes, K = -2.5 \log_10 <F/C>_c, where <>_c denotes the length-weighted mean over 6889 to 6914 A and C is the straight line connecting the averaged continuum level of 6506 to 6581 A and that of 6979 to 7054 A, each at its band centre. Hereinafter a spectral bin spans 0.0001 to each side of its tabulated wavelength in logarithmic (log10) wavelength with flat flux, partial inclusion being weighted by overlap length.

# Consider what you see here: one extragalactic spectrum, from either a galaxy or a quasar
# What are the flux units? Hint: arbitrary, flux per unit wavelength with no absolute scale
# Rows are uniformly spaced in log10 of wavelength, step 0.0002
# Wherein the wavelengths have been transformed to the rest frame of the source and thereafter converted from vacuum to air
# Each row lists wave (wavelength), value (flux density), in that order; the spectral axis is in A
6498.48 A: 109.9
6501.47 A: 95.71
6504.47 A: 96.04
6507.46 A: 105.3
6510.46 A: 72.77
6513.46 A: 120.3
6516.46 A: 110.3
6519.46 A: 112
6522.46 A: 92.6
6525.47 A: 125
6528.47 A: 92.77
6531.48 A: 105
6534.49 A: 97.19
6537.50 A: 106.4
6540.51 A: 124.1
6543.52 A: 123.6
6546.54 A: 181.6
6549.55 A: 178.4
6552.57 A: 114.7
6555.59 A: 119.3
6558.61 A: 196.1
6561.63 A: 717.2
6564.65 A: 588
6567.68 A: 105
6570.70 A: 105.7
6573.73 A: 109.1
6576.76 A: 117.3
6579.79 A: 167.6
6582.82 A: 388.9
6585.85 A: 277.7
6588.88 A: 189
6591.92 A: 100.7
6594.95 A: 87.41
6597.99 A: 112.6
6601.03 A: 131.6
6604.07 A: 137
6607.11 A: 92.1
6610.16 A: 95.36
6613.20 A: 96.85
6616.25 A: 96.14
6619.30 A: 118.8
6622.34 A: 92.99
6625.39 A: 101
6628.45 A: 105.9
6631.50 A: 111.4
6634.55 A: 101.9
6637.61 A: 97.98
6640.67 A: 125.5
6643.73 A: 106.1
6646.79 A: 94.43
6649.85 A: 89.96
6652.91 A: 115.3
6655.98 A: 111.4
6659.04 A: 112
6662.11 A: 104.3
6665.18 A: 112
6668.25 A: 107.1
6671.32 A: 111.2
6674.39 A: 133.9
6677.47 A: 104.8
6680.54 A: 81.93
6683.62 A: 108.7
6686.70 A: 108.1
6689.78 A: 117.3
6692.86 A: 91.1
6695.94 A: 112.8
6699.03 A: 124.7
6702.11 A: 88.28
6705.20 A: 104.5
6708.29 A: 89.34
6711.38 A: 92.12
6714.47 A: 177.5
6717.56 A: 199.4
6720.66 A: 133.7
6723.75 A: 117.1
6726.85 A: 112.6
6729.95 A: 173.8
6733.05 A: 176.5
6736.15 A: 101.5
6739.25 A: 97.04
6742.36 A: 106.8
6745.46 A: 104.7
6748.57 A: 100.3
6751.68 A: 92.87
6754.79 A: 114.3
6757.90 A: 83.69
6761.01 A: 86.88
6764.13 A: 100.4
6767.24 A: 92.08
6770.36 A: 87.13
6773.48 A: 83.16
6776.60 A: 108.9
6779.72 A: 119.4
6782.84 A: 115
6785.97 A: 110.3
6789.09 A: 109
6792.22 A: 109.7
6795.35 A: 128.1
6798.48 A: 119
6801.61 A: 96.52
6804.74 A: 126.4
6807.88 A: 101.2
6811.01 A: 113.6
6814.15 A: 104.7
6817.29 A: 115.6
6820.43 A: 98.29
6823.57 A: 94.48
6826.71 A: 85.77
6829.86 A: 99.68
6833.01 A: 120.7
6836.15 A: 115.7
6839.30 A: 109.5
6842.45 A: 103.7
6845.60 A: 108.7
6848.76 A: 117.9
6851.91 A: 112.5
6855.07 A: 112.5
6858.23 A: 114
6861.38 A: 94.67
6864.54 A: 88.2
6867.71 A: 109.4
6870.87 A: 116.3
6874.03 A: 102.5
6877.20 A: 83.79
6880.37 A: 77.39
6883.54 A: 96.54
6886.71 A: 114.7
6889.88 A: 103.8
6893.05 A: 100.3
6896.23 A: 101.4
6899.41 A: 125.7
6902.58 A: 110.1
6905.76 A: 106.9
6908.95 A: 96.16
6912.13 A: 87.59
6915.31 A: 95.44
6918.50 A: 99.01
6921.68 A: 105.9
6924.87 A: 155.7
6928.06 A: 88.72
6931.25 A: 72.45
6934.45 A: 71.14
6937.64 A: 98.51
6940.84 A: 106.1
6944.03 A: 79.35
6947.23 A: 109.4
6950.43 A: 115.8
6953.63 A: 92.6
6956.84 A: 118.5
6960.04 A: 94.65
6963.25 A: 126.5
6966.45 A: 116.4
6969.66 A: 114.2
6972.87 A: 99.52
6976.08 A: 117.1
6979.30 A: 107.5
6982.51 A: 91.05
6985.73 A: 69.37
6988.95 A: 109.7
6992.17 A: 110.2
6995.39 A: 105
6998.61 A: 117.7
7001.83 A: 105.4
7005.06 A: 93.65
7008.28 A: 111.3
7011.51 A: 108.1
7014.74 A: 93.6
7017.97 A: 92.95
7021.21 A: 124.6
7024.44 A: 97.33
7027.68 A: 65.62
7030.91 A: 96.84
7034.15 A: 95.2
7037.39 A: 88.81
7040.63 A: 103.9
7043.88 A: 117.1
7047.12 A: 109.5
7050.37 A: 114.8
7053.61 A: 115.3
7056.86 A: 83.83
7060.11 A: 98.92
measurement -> 0.13 mag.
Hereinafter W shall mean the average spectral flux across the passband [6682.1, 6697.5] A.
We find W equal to 108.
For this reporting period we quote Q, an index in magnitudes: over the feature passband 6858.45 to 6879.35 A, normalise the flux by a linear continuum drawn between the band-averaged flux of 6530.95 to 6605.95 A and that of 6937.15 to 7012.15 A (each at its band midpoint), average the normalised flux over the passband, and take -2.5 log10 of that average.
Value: 0.261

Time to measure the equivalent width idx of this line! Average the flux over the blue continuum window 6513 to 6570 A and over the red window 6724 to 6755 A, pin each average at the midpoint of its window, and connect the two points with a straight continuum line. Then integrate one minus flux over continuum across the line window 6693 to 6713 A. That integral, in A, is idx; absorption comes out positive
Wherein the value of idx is 4.3 A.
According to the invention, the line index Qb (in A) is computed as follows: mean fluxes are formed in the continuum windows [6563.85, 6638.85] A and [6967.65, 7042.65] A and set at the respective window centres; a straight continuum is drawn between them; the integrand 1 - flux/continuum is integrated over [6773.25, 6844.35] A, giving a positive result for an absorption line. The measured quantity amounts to 8.0 A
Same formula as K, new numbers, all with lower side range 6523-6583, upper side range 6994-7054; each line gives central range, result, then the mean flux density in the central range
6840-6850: 0.22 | 110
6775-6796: 0.27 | 114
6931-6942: 0.32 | 88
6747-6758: 0.45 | 99.6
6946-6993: 0.06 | 106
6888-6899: 0.20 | 105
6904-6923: 0.24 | 98.5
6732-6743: 0.28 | 119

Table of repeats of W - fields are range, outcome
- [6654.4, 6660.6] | 112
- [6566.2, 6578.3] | 109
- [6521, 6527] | 109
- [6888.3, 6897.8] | 102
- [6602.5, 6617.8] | 104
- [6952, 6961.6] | 102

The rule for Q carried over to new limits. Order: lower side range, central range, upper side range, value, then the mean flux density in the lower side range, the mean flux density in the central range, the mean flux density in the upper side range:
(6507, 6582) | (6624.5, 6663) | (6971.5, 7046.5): 0.39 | 167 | 106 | 101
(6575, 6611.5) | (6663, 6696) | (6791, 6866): 0.28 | 158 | 108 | 108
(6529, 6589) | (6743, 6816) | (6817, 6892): 0.22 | 204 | 105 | 104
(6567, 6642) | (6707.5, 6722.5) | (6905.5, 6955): -0.17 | 131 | 141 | 98.6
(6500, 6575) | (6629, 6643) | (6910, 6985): 0.32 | 160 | 109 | 102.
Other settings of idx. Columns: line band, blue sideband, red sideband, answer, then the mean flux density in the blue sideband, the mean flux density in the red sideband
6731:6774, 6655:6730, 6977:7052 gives 3.9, 116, 101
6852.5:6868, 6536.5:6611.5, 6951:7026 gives 3.2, 187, 105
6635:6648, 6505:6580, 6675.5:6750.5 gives 2.9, 163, 118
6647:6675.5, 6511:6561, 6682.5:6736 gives 4.0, 134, 125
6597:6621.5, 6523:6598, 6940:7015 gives 9.3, 186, 105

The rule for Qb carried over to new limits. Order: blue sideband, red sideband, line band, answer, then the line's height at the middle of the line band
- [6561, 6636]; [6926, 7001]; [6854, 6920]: 7.9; 116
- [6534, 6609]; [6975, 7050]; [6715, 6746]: 4.4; 156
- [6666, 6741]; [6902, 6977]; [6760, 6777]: 3.3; 115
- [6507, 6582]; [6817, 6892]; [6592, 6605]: 3.4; 156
